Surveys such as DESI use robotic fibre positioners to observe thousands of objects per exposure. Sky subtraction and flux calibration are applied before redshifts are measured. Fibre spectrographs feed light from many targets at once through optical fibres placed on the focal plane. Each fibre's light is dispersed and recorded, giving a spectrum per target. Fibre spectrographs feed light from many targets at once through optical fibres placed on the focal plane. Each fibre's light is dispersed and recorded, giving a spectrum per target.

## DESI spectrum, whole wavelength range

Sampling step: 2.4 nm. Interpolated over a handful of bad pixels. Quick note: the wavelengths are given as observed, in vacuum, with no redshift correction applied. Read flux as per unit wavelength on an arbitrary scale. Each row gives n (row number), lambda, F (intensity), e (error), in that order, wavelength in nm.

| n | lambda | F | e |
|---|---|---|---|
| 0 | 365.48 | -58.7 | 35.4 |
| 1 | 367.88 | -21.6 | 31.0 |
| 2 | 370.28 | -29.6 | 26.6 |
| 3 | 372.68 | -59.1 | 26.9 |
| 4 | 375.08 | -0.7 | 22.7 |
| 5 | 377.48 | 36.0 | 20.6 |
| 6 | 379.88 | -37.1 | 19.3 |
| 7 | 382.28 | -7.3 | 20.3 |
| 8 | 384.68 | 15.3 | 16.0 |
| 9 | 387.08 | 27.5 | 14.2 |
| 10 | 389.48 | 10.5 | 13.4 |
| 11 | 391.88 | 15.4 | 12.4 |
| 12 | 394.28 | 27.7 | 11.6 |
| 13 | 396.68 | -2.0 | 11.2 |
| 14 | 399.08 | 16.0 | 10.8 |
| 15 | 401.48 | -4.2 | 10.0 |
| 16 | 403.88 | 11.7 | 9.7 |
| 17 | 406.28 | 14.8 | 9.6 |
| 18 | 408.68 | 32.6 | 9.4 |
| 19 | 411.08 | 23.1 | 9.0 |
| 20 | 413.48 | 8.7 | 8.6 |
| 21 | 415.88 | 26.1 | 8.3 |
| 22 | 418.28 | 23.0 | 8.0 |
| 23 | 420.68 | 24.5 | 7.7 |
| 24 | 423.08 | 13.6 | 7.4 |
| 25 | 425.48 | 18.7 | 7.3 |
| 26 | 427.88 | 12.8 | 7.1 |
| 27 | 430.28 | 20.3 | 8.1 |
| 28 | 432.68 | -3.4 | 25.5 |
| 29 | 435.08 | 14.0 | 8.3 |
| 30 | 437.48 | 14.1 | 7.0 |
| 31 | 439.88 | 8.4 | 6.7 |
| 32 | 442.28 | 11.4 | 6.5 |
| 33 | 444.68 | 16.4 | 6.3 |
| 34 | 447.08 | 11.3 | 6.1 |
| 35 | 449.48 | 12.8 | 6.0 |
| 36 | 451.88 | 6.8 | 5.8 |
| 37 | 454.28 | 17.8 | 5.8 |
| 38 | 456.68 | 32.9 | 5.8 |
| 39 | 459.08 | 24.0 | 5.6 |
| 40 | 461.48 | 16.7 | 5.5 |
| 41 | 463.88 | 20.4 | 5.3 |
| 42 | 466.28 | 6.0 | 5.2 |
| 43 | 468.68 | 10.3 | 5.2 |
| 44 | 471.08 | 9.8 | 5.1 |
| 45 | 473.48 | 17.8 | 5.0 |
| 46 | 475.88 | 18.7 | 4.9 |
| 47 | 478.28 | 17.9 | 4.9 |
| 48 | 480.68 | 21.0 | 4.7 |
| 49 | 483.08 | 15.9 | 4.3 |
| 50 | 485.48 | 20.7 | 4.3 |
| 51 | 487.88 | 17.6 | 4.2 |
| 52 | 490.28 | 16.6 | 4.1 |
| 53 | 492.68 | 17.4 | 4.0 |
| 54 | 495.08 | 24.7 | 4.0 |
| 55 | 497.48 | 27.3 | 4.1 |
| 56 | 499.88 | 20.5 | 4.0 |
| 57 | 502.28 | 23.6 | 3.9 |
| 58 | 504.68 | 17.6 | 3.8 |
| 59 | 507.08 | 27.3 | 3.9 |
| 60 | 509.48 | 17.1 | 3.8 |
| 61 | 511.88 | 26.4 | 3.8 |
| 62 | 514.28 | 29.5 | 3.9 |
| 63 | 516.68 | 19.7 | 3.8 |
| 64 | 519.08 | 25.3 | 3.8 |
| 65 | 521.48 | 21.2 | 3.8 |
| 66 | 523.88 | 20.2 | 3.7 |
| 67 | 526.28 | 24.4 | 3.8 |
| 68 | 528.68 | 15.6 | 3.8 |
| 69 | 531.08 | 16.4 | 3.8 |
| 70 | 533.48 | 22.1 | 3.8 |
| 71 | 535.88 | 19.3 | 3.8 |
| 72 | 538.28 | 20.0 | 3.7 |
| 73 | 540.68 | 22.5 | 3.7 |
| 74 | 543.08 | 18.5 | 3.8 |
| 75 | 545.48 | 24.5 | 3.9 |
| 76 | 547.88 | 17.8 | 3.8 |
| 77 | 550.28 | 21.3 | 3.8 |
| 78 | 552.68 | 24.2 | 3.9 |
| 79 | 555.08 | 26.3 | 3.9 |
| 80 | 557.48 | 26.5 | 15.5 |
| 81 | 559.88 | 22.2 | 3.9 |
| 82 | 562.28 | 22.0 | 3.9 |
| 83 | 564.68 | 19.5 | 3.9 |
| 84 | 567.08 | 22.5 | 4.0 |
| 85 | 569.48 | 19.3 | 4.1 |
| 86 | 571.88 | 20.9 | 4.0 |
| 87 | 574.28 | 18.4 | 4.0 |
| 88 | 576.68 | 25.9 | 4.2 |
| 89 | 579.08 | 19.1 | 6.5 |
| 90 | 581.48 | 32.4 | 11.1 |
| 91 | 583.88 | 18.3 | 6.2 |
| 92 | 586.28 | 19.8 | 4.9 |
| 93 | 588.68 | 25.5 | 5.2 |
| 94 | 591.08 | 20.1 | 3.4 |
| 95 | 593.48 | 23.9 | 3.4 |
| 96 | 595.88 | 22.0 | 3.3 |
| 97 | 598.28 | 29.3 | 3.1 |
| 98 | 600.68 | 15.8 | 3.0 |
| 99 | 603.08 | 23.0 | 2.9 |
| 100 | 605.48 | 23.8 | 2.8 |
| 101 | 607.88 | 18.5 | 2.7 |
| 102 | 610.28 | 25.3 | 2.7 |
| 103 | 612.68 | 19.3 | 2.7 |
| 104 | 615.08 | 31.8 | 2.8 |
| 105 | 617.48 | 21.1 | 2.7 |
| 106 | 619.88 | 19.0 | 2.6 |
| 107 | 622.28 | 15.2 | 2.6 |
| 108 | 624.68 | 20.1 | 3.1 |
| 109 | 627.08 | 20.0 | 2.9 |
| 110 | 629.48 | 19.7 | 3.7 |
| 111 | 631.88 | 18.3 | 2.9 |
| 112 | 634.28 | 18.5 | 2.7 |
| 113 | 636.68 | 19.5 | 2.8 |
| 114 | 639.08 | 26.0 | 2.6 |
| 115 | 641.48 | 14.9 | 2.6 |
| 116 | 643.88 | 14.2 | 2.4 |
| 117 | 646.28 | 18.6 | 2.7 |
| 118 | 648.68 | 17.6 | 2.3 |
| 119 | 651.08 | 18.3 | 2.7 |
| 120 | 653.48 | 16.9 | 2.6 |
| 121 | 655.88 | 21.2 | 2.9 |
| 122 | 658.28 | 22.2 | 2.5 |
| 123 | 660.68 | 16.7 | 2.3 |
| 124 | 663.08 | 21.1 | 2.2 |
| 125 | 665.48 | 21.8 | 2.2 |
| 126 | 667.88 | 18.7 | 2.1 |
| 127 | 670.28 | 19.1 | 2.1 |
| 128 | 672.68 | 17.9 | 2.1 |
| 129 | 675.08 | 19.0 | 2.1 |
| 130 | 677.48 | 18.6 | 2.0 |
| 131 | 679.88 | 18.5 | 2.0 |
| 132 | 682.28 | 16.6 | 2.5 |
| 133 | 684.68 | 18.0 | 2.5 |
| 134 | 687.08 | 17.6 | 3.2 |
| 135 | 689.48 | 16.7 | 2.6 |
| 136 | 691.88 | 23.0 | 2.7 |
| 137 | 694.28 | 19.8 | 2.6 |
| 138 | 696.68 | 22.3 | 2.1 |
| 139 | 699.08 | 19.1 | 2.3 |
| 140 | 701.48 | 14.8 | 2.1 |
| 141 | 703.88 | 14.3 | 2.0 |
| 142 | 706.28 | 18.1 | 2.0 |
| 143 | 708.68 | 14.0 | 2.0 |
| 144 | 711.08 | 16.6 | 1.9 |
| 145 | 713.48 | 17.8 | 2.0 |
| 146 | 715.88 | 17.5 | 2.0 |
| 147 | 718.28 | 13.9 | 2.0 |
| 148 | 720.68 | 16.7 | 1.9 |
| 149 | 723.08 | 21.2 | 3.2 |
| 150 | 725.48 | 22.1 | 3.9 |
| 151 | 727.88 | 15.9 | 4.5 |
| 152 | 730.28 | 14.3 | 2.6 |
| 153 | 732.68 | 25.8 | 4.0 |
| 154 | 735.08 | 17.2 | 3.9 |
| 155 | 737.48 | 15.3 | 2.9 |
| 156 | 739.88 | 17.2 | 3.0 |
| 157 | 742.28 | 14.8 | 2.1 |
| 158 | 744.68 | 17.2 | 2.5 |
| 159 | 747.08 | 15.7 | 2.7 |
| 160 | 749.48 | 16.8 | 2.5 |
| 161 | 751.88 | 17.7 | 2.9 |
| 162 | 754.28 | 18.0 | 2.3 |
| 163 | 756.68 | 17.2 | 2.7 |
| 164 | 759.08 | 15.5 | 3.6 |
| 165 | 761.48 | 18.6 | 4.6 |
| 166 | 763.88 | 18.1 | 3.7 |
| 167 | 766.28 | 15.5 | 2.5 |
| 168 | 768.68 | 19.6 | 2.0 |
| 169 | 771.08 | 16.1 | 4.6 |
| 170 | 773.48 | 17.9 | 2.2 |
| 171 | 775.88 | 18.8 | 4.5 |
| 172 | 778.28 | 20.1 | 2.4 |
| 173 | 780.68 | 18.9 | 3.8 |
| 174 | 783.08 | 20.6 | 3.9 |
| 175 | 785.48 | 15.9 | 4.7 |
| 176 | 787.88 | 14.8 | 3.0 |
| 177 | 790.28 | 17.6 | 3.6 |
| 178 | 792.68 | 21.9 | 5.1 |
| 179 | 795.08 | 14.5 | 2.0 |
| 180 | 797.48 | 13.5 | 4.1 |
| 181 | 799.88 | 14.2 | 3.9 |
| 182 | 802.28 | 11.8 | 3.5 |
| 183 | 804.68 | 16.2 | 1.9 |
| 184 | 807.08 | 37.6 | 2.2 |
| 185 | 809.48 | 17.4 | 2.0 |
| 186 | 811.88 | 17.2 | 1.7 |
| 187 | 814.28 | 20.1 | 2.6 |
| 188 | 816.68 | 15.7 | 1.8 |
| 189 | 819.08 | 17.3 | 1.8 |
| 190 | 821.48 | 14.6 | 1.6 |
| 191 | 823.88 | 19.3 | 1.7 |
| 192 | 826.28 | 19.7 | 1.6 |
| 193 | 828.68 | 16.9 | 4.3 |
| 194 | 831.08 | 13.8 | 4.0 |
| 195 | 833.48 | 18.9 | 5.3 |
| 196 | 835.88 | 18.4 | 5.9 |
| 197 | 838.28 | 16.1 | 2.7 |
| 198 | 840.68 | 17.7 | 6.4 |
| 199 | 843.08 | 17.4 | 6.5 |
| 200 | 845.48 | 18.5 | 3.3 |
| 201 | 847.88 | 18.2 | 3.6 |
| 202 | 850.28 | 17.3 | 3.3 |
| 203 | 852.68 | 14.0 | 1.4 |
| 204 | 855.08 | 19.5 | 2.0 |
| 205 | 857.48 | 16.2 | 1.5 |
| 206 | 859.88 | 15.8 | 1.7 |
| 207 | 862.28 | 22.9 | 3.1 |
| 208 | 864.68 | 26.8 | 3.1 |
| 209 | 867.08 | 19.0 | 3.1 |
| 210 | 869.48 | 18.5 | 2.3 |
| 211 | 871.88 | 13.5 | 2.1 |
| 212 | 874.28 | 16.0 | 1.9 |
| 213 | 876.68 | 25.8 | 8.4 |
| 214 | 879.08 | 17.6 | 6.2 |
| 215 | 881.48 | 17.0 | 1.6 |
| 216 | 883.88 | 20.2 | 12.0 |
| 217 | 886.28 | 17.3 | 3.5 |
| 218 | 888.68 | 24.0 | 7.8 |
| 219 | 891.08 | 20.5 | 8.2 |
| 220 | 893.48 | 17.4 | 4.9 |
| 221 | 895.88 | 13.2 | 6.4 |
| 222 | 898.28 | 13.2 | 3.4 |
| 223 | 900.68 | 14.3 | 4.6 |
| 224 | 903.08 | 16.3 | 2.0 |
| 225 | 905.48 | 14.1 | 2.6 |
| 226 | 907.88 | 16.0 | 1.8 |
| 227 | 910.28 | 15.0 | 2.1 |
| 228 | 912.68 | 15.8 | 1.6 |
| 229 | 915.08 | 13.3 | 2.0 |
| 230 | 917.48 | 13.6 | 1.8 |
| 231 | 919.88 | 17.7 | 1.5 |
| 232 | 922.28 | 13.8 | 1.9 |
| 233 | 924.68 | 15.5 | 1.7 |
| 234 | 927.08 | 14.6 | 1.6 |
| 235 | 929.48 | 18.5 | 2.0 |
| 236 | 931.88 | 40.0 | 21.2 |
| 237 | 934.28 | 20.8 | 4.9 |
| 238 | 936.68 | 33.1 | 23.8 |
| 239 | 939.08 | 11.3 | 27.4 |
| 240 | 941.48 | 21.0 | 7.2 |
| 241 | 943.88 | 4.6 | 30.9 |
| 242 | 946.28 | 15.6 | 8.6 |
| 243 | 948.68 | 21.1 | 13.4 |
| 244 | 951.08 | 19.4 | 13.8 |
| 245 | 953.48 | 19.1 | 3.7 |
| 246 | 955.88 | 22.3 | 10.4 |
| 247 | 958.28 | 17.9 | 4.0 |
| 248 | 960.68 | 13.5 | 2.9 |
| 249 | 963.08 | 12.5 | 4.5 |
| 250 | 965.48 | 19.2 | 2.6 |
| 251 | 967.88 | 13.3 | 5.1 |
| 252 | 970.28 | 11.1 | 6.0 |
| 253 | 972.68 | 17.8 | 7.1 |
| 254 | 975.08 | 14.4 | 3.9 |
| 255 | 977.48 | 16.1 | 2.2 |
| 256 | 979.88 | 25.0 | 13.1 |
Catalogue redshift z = 0.228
